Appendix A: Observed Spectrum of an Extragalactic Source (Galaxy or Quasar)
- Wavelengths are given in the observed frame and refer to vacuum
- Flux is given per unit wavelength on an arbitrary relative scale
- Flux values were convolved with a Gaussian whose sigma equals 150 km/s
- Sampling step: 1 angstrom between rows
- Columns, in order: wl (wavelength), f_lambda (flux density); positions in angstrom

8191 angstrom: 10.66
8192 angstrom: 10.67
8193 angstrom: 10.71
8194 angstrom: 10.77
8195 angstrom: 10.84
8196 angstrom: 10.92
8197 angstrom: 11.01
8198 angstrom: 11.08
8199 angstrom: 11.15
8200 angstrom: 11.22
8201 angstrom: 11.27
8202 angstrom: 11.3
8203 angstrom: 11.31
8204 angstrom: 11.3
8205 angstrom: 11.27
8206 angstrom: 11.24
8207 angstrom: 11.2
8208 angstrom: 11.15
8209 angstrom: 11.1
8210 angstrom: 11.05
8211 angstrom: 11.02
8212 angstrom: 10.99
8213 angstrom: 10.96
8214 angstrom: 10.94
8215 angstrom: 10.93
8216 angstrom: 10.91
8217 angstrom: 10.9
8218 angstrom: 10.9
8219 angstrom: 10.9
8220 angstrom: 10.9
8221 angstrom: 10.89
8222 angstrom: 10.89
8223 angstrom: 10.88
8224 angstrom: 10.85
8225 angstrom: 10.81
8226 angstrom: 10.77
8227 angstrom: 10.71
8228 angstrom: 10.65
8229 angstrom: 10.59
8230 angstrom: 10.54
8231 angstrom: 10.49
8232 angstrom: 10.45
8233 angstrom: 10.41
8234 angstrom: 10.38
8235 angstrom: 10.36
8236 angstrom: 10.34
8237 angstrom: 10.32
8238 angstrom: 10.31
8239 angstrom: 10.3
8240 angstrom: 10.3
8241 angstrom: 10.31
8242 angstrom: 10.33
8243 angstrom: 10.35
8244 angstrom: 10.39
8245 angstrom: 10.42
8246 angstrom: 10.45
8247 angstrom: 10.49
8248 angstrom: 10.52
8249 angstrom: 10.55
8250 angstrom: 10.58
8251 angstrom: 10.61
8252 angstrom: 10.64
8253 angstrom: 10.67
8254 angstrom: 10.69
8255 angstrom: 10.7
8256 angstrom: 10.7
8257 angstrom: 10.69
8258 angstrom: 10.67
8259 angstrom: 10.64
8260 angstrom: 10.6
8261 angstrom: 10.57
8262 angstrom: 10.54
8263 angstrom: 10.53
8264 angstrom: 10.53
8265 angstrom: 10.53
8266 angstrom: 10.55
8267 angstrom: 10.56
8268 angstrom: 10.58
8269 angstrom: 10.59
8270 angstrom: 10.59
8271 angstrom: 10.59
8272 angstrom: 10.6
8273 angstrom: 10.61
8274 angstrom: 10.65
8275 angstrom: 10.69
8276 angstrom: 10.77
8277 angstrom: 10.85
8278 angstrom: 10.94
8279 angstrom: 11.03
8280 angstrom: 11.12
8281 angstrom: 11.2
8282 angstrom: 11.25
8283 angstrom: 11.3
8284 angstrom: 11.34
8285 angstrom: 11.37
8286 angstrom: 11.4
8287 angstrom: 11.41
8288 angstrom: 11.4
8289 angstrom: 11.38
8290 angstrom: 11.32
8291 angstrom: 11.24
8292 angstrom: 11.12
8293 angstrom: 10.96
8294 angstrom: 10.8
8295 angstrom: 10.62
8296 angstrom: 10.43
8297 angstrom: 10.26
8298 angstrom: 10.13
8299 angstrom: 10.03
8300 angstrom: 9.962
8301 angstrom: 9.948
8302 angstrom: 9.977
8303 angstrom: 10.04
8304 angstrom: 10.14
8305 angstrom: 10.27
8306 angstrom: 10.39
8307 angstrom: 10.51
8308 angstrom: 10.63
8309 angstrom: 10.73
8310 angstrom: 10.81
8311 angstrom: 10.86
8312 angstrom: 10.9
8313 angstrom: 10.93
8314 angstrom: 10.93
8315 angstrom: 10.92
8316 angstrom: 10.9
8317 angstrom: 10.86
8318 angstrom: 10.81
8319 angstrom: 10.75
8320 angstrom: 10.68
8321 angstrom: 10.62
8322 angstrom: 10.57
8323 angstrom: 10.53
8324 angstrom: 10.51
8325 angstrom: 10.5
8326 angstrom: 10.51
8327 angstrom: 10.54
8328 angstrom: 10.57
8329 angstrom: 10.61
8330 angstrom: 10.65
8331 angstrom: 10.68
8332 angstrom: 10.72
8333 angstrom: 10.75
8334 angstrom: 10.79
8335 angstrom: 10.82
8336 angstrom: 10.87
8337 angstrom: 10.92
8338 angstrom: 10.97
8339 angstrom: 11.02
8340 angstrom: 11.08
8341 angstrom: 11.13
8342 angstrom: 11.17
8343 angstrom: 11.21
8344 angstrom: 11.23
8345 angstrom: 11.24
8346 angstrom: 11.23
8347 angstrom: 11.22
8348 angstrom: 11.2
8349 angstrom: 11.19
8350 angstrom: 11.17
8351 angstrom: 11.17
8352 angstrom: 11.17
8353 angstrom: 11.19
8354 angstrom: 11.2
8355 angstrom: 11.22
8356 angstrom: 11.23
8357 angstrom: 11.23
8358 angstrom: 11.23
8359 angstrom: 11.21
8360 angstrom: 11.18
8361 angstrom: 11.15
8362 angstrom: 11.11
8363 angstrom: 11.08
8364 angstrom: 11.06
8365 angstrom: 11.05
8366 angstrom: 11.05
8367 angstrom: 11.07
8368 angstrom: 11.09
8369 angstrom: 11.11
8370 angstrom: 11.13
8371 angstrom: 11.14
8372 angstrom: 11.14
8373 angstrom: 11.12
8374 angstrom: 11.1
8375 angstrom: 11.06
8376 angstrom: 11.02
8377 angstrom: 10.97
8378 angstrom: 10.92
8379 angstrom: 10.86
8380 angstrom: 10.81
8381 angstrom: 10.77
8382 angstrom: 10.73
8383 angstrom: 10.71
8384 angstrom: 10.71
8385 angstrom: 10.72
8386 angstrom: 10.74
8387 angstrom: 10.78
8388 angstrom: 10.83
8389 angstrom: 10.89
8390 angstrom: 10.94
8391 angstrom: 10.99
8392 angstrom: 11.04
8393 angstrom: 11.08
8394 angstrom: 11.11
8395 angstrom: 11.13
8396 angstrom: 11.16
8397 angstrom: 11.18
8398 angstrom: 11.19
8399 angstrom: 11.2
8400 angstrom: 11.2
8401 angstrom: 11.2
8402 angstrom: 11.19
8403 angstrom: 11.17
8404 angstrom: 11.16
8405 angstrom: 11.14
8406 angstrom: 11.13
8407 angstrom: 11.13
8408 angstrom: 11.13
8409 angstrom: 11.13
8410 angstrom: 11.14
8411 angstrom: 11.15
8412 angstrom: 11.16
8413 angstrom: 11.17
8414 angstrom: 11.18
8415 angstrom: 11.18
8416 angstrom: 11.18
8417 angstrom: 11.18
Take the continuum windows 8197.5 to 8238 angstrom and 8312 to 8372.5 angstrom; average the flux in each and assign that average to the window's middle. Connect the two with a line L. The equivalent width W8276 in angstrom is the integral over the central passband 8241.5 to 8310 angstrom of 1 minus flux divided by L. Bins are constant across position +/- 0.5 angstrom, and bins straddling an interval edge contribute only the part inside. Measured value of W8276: 1.5 angstrom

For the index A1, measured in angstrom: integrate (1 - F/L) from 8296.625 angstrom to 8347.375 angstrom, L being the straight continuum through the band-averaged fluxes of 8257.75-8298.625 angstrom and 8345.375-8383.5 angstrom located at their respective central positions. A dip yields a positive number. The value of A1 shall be 1.3 angstrom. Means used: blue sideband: 10.8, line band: 10.7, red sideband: 11.1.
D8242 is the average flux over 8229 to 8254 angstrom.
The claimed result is 10.4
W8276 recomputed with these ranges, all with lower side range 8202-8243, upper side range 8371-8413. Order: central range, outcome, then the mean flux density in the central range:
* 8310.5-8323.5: 0.1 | 10.8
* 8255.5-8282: 0.3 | 10.7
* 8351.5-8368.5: -0.3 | 11.1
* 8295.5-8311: 0.8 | 10.3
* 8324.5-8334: 0.3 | 10.6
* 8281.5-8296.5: -0.4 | 11.2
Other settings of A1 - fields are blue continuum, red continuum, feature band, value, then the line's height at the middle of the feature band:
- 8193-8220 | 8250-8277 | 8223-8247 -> 0.79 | 10.8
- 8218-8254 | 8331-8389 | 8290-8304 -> 0.45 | 10.8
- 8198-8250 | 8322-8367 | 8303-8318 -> 0.33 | 10.9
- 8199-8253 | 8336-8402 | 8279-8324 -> 0.62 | 10.9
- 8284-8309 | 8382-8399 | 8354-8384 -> -0.45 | 10.9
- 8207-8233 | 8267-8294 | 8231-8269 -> 1.46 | 10.9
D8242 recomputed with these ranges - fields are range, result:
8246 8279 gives 10.6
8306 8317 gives 10.8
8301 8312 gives 10.4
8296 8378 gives 10.9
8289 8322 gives 10.6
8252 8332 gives 10.7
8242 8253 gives 10.5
